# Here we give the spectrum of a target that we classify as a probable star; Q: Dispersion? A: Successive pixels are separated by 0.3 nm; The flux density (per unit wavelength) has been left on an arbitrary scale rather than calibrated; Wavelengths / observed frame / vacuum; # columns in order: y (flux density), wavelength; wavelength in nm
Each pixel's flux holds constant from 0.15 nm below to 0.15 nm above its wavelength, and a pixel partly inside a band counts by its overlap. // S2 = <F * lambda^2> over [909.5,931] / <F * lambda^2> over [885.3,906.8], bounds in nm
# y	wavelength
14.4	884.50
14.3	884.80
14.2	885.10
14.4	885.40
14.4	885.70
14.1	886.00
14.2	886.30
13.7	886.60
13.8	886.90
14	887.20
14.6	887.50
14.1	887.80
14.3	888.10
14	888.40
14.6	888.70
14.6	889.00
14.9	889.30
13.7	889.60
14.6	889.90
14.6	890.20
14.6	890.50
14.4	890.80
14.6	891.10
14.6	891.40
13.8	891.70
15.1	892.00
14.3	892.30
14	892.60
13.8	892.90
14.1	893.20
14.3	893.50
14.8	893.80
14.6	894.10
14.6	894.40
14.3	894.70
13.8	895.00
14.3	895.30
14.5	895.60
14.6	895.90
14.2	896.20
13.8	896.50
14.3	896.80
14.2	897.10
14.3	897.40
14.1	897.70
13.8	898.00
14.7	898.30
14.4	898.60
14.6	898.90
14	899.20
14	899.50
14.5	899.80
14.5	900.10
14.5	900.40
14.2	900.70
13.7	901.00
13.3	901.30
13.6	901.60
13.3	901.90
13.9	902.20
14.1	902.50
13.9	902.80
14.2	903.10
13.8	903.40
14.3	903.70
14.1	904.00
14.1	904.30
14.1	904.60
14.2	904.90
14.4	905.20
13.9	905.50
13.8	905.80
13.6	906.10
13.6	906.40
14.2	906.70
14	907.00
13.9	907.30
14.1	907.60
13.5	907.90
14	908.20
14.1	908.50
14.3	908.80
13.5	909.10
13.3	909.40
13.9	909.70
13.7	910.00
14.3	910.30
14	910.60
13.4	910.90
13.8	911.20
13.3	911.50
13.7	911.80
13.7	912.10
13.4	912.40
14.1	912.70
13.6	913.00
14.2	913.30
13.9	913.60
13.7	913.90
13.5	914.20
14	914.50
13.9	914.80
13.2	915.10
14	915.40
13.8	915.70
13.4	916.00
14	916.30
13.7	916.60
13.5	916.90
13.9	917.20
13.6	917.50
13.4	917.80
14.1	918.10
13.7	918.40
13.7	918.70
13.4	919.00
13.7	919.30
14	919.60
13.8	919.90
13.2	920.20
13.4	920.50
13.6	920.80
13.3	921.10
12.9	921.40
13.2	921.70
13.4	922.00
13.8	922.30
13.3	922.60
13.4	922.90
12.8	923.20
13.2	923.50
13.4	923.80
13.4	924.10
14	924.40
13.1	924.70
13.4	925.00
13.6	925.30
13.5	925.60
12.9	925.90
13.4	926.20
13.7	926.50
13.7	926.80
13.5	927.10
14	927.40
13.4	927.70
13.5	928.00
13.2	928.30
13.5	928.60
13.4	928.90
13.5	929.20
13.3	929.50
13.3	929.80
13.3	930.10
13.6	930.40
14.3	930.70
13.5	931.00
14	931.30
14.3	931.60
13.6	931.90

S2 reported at 1.0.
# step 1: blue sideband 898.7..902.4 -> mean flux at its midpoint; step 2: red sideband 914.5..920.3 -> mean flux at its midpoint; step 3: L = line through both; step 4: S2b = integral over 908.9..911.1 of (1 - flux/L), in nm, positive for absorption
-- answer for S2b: 0.01 nm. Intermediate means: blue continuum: 14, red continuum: 13.7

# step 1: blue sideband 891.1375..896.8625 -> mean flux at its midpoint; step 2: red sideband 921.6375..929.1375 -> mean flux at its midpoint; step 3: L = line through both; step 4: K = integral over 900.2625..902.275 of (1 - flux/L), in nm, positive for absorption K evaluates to 0.047 nm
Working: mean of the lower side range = 14.3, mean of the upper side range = 13.4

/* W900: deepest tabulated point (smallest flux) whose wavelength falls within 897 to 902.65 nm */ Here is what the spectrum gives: 13.3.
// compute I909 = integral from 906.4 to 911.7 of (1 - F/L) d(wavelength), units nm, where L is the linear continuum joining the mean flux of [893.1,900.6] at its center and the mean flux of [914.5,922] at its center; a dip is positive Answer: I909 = 0.03 nm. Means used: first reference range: 14.3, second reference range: 13.6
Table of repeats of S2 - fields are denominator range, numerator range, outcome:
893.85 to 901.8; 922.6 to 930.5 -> 1.01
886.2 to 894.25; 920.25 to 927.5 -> 1.01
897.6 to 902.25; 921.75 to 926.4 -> 1.00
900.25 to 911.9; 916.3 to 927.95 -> 1.01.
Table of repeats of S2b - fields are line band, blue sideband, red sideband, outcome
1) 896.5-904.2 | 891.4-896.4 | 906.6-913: 0.02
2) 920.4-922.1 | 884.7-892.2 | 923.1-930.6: 0.03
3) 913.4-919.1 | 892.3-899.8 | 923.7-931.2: 0.02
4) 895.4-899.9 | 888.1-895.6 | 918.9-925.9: -0.02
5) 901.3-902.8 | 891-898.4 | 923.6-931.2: 0.04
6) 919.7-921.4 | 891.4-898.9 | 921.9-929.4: 0.02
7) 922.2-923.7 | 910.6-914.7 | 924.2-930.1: 0.03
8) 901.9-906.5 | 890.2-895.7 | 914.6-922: 0.01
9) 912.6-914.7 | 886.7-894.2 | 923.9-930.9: -0.01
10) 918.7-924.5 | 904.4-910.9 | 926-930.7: 0.09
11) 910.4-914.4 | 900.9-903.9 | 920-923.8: -0.05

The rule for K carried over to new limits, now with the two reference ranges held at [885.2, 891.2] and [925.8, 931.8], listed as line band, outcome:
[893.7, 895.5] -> -0.03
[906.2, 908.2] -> 0.01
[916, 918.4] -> 0.01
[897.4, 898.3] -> 0.00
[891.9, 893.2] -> 0.00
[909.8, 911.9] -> 0.02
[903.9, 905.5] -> -0.02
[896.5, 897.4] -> 0.00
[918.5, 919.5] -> 0.01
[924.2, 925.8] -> 0.02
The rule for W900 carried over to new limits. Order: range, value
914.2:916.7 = 13.2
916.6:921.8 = 12.9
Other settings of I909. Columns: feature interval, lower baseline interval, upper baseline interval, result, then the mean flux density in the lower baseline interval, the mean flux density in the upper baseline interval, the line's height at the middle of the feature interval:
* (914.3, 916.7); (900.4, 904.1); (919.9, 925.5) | -0.034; 13.9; 13.4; 13.6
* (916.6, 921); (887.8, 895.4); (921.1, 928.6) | -0.020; 14.4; 13.4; 13.6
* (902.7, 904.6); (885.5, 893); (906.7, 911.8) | -0.016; 14.3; 13.8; 14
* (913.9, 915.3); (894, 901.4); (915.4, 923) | 0.005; 14.2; 13.6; 13.7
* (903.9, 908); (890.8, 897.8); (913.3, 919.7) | 0.010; 14.3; 13.7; 14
